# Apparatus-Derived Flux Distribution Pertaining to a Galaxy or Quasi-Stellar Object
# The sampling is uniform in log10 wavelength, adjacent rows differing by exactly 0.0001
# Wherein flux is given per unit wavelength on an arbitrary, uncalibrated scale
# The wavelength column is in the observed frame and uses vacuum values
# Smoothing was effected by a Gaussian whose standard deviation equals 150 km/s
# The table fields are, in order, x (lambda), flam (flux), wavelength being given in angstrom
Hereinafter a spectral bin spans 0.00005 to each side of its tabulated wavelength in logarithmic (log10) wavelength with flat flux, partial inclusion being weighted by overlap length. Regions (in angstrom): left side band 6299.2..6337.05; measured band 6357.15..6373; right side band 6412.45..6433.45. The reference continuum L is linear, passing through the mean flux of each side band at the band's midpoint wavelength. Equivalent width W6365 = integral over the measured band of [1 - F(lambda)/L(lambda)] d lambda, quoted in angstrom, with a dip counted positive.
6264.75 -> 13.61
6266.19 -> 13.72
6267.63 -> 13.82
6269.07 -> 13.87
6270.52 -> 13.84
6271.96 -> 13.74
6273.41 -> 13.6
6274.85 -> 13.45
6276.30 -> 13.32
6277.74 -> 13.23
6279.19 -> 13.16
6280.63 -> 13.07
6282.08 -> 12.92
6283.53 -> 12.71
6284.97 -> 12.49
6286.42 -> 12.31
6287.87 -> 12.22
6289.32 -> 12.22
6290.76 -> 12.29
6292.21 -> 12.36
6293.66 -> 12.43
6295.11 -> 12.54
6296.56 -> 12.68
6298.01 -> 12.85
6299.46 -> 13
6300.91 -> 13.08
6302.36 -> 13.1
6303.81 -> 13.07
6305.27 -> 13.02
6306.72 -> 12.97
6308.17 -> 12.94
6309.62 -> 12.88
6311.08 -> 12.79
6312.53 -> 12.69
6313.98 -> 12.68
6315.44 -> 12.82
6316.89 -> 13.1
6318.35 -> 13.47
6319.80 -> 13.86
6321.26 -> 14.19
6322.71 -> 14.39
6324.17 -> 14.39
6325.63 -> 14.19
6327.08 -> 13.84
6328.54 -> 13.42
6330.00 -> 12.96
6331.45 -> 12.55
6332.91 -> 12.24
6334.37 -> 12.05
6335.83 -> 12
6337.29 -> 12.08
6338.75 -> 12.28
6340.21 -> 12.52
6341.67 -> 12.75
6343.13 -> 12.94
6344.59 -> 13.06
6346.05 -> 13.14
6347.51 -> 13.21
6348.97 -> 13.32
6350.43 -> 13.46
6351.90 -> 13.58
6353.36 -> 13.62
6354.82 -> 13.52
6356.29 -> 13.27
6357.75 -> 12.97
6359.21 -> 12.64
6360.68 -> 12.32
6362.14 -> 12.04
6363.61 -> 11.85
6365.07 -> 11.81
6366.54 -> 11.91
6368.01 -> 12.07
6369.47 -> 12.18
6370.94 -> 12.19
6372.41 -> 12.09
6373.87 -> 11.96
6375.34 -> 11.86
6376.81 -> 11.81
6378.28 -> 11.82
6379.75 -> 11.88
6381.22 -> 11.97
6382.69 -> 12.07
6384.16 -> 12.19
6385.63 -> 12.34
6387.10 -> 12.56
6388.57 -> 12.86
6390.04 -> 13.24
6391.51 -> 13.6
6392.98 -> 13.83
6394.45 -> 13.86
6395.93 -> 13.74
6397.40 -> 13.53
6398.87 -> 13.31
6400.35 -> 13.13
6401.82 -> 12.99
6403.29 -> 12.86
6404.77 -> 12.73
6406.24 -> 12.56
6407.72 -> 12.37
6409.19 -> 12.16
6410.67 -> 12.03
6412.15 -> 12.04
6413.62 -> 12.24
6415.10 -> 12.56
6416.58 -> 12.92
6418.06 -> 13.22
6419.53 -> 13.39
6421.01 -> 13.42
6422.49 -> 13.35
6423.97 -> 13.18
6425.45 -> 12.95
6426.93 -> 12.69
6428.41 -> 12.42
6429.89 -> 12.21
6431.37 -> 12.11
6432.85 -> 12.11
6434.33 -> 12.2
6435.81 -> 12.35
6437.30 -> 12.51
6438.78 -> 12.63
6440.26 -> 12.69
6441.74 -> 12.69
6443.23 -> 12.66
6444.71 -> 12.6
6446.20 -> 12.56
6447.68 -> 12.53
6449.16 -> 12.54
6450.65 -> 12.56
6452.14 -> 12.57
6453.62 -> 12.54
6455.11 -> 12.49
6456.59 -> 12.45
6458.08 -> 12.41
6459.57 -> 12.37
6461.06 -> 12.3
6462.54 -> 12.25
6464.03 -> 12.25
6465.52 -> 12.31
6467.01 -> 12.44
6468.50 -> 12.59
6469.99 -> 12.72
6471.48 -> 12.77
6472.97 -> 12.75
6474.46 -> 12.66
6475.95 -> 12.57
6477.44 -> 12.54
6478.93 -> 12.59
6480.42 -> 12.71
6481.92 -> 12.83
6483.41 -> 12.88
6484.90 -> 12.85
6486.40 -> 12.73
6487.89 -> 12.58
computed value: 1.0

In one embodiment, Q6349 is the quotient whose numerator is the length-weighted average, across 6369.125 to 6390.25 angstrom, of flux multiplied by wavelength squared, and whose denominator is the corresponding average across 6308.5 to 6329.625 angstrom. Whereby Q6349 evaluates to 0.92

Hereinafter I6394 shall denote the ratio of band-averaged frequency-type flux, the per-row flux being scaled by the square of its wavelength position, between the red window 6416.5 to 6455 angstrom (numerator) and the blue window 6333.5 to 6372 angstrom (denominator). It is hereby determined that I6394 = 1.03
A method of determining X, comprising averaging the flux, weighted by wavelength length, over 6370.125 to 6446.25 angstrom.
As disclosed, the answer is 12.6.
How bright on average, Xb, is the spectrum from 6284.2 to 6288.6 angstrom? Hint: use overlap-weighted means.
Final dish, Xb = 12.3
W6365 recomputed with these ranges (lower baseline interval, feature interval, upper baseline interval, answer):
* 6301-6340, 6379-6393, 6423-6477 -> 0.2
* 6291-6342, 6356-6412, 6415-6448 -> 1.2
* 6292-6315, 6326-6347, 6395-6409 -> 0.2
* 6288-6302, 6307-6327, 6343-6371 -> -1.2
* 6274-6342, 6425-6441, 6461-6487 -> 0.3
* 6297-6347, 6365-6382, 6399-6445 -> 1.2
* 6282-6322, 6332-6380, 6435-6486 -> 0.9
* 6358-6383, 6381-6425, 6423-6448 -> -2.1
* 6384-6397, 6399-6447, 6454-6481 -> 0.9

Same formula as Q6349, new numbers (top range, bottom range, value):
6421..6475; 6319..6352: 0.99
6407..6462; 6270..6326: 1.00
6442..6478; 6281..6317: 1.03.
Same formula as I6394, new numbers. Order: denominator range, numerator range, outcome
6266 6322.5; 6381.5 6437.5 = 1.02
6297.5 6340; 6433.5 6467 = 1.00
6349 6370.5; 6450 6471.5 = 1.01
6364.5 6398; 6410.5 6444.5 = 1.03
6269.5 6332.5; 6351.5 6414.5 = 0.99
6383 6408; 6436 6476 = 0.98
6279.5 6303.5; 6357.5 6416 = 1.02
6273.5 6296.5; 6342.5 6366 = 1.04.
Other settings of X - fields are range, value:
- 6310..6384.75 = 12.7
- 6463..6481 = 12.6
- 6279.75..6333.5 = 13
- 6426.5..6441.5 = 12.4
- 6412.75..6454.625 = 12.7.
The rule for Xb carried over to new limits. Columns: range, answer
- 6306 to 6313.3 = 12.9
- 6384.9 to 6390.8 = 12.8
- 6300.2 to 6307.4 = 13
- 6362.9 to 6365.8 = 11.9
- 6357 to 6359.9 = 12.8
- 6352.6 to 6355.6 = 13.6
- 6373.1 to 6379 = 11.9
